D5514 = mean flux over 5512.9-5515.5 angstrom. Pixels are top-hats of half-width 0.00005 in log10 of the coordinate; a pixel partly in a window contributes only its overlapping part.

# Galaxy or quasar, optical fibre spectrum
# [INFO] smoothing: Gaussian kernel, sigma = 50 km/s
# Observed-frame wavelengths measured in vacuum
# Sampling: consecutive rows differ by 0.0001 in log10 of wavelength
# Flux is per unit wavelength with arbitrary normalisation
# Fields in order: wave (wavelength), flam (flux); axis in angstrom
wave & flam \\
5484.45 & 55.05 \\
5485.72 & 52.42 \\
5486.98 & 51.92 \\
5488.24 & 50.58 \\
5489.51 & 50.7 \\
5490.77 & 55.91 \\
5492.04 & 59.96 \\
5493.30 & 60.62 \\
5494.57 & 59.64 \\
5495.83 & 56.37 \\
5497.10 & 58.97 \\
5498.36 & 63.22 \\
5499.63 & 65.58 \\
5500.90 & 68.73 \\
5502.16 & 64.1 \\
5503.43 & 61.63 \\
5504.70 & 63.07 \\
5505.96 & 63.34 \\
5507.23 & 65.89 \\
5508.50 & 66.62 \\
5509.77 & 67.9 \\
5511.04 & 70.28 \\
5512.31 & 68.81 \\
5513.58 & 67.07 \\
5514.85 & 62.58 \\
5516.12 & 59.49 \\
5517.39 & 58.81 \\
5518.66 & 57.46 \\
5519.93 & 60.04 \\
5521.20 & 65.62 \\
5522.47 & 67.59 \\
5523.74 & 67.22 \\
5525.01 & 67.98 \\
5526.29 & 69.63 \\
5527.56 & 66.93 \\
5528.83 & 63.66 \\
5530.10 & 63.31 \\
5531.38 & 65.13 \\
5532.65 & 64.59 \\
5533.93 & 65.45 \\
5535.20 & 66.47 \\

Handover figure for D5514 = 64.8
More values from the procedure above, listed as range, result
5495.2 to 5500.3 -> 61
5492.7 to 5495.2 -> 60.1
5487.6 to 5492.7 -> 54.3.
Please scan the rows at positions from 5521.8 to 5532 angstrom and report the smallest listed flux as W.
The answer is 63.31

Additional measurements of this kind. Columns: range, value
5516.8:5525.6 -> 57.46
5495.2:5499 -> 56.37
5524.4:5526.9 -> 67.98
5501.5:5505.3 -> 61.63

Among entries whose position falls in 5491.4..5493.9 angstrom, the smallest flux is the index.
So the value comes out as 59.96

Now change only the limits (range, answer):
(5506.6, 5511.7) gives 65.89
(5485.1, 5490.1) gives 50.58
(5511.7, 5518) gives 58.81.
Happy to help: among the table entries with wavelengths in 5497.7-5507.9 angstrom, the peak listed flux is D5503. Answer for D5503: 68.73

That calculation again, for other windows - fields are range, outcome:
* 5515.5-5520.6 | 60.04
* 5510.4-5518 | 70.28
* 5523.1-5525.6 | 67.98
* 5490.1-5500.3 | 65.58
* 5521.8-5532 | 69.63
